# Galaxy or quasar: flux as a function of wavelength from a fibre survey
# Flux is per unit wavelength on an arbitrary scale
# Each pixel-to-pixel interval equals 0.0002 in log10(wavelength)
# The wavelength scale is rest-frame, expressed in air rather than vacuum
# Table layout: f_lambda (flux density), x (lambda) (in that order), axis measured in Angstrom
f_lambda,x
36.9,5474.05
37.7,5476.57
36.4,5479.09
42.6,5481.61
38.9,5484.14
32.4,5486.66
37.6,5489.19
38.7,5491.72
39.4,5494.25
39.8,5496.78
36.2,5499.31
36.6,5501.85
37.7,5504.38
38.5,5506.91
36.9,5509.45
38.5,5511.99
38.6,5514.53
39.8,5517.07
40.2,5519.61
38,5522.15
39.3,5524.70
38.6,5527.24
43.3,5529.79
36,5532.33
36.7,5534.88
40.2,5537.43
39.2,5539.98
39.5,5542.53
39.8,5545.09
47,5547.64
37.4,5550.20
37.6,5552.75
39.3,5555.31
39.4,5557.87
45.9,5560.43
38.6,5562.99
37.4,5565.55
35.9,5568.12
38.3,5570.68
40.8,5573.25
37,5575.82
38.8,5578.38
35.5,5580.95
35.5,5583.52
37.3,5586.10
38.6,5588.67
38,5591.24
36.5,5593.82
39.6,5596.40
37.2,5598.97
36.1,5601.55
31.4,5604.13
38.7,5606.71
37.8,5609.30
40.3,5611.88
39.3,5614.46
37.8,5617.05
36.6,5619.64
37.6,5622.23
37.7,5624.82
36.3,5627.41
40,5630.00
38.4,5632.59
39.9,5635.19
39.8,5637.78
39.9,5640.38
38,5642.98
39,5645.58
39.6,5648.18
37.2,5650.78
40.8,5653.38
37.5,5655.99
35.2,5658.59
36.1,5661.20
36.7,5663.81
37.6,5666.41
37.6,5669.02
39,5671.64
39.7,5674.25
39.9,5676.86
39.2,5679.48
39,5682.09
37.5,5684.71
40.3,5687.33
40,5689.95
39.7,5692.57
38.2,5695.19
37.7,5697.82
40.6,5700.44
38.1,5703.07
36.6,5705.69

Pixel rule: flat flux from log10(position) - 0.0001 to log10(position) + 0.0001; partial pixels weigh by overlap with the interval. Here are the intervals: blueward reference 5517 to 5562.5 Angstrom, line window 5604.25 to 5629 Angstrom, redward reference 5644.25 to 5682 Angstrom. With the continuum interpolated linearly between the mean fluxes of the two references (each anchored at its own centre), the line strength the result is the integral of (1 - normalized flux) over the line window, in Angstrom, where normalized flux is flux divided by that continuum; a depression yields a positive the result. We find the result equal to 0.72 Angstrom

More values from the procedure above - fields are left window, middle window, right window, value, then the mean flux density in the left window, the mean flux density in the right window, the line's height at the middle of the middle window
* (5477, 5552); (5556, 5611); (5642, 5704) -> 1.1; 38.7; 38.5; 38.6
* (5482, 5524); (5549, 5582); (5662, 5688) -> -0.3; 38.1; 38.6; 38.3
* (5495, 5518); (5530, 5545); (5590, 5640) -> -0.3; 38.1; 37.9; 38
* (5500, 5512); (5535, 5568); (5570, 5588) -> -2.0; 37.5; 37.6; 37.6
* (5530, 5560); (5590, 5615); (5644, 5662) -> 0.8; 39.6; 38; 38.7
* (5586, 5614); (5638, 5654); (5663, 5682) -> -0.4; 37.5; 38.6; 38.2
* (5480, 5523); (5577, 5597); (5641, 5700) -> 0.5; 38.2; 38.5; 38.4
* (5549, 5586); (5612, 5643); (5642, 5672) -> -0.4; 38.4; 37.8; 38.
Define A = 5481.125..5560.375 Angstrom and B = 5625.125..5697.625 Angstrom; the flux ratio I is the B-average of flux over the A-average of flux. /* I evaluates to 0.99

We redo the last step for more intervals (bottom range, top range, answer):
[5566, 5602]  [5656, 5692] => 1.02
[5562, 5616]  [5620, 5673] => 1.02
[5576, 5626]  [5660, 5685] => 1.02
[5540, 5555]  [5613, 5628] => 0.94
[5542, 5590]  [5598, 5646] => 0.98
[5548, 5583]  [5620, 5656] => 1.00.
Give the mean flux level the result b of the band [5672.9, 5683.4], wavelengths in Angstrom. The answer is 39.5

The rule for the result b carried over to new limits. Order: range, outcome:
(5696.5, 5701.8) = 39.1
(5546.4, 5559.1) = 40.1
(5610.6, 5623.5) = 38.3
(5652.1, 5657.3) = 39.1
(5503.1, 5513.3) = 37.9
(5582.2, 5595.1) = 37.2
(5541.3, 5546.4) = 39.7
